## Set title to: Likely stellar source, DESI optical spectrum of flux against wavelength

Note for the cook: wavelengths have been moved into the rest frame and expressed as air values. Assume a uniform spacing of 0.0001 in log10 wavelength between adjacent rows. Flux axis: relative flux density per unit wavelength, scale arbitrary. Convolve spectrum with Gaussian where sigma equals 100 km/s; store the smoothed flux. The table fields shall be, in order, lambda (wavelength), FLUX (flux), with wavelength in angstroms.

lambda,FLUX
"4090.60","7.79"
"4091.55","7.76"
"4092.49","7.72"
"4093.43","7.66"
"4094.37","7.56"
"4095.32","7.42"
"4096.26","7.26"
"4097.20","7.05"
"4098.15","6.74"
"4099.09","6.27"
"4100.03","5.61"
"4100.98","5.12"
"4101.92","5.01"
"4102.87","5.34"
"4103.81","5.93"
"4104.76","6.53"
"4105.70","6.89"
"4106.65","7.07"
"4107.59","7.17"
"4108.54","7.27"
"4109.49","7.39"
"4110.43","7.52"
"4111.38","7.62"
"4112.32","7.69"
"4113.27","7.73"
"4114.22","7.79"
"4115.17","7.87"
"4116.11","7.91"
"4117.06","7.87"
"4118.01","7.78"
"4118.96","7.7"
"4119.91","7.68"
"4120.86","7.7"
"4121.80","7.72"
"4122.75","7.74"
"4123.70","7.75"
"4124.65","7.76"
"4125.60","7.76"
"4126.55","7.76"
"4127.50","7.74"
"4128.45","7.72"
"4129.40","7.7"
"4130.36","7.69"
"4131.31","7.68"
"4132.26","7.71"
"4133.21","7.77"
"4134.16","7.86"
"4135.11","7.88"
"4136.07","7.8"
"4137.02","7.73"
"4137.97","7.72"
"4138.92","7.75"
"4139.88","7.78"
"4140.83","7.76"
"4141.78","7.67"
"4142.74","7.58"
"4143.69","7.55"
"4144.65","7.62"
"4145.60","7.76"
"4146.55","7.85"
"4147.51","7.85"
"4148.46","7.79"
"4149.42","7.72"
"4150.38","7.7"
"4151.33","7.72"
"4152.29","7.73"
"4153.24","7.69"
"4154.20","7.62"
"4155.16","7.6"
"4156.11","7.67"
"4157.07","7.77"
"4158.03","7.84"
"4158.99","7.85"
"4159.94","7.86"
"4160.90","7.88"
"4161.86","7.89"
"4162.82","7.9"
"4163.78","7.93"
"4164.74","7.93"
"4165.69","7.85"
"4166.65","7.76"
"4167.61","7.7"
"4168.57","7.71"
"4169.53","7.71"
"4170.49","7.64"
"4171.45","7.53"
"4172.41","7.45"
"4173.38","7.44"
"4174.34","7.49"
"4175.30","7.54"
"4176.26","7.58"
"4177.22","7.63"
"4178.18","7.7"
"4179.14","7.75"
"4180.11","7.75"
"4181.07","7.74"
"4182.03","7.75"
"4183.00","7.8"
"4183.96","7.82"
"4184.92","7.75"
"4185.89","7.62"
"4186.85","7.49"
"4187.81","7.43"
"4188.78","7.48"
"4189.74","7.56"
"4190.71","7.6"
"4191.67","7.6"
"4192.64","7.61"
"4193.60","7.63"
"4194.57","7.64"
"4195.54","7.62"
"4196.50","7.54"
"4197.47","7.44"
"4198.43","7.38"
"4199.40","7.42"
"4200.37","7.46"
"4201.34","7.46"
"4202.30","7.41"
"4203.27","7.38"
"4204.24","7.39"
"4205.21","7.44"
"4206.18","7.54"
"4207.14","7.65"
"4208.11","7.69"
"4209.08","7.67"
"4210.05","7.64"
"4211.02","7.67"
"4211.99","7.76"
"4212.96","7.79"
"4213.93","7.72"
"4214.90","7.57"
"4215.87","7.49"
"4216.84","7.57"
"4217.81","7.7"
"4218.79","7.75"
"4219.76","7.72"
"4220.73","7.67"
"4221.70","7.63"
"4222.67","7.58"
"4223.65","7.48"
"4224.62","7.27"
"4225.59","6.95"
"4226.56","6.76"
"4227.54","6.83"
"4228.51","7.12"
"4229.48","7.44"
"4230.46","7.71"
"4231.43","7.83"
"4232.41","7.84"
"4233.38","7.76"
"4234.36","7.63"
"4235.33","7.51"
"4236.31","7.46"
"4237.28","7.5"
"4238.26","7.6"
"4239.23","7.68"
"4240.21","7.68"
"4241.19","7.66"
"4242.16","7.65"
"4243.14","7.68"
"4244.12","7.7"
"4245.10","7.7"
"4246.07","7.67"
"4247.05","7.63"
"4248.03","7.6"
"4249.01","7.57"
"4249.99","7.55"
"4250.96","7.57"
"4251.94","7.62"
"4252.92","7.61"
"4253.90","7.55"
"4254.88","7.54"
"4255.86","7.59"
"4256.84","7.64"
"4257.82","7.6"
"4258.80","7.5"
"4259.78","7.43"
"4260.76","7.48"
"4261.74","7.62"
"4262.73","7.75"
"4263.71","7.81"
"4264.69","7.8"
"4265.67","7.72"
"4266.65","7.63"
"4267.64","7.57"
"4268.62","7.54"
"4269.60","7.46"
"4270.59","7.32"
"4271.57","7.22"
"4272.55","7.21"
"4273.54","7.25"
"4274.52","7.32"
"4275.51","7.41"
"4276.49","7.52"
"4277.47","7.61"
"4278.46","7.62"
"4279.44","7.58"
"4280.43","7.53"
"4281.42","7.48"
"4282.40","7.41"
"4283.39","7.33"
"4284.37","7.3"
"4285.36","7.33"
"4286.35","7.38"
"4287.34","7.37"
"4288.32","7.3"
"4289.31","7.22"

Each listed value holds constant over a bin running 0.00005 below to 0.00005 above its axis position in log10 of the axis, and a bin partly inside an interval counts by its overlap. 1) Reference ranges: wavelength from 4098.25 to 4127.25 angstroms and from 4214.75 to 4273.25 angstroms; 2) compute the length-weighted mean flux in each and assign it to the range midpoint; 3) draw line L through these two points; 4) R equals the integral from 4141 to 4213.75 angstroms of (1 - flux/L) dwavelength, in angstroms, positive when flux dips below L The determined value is -3.0 angstroms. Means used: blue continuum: 7.17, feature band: 7.65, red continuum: 7.55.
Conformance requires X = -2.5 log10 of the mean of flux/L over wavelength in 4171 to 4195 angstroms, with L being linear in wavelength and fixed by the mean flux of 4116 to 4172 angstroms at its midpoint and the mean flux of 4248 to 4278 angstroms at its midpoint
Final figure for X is 0.01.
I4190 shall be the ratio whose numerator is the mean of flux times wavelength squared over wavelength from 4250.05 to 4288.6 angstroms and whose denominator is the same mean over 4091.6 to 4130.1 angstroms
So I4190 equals 1.1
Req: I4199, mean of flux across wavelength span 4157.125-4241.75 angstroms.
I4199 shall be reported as 7.6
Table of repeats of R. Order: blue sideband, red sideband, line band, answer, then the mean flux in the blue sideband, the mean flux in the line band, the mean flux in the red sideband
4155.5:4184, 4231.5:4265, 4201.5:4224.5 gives 0.2 angstroms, 7.73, 7.6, 7.62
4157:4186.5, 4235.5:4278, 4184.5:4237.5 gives 0.8 angstroms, 7.73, 7.53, 7.56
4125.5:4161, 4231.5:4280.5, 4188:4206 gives 0.4 angstroms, 7.74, 7.5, 7.58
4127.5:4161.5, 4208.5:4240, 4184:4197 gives 0.1 angstroms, 7.74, 7.59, 7.54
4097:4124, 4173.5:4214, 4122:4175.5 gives -3.0 angstroms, 7.08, 7.73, 7.59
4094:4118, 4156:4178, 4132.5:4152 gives -0.9 angstroms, 6.96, 7.74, 7.72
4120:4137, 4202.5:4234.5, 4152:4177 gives -0.2 angstroms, 7.75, 7.71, 7.53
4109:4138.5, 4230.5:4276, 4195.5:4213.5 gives 0.2 angstroms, 7.73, 7.55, 7.58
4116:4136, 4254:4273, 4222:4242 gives 0.3 angstroms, 7.75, 7.47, 7.55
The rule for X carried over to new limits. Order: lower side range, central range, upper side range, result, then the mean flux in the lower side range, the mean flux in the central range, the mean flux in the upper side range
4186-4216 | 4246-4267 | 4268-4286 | -0.023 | 7.56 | 7.61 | 7.41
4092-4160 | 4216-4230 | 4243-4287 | 0.017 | 7.46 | 7.39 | 7.53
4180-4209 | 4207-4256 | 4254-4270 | 0.003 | 7.57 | 7.57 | 7.6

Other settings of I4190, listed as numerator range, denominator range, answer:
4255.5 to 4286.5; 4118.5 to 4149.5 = 1.03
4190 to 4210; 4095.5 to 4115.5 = 1.16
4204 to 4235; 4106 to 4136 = 1.03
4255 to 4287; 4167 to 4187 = 1.02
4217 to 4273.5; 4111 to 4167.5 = 1.02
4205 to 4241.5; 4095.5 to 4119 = 1.15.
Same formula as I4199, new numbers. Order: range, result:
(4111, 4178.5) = 7.73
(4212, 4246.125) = 7.55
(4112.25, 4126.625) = 7.76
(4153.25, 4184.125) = 7.72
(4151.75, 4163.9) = 7.78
